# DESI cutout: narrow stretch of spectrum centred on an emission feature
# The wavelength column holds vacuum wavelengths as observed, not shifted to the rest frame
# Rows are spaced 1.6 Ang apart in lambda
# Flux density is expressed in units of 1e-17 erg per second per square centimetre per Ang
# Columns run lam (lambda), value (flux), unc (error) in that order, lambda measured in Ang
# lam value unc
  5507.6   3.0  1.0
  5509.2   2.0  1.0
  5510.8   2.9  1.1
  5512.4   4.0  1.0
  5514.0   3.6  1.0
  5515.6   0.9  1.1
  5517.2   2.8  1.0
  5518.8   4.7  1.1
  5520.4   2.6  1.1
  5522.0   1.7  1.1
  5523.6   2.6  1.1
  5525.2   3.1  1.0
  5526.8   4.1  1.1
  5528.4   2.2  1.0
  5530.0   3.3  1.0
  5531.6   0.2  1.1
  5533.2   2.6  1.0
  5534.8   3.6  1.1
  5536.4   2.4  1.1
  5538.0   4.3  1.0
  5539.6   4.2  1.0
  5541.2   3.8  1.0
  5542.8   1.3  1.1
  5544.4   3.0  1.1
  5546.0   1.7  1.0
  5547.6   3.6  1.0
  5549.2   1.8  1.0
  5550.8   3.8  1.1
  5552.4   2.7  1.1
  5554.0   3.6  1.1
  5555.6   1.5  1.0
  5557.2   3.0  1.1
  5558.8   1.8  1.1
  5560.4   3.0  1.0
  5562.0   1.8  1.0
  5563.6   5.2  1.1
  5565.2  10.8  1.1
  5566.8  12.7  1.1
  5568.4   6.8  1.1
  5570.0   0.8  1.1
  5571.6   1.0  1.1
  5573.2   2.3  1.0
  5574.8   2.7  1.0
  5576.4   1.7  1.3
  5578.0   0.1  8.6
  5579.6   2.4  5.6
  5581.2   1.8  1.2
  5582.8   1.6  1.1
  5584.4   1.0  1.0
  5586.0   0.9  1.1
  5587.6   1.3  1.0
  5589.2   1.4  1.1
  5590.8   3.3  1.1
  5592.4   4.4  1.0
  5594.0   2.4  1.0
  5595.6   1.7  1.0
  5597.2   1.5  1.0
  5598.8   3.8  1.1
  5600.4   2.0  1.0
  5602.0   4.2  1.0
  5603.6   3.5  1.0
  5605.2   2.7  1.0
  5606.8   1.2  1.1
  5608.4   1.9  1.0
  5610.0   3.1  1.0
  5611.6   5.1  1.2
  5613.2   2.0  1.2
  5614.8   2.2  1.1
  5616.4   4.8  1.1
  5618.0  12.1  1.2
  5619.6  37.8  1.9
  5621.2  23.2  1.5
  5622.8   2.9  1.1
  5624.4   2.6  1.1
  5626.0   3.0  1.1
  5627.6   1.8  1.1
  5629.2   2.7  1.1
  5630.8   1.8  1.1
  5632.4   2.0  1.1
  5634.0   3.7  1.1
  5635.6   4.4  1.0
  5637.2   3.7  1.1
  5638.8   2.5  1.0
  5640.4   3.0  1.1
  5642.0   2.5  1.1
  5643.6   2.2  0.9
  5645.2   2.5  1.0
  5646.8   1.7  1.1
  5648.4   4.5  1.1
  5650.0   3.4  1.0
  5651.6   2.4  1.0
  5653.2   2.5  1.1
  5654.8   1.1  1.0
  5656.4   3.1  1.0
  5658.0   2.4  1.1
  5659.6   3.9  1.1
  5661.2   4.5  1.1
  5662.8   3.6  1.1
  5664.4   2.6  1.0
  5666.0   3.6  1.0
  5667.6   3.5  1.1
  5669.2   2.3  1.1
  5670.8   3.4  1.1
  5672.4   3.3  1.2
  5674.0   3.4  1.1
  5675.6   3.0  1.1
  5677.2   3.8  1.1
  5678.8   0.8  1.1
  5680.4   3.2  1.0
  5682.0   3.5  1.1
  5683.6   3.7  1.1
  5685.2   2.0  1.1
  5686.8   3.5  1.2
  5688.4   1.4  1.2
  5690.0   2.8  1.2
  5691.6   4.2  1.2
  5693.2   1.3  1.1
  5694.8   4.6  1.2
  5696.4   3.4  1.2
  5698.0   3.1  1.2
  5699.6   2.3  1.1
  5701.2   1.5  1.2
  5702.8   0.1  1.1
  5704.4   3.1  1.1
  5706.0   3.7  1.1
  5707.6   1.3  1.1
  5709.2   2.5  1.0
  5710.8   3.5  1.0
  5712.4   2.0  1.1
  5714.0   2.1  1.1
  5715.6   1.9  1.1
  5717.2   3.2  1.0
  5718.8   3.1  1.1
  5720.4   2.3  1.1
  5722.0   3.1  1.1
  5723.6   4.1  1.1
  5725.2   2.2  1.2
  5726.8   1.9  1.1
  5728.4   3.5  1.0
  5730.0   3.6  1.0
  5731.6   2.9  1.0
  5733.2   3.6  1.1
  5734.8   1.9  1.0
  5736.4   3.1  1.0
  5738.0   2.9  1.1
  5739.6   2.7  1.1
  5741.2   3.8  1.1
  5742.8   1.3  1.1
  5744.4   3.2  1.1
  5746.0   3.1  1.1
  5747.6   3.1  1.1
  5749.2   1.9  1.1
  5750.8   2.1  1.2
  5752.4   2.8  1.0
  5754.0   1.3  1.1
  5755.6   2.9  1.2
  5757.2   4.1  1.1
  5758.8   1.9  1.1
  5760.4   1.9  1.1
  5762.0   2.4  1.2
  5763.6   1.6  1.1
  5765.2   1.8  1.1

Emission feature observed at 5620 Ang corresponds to [O III]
